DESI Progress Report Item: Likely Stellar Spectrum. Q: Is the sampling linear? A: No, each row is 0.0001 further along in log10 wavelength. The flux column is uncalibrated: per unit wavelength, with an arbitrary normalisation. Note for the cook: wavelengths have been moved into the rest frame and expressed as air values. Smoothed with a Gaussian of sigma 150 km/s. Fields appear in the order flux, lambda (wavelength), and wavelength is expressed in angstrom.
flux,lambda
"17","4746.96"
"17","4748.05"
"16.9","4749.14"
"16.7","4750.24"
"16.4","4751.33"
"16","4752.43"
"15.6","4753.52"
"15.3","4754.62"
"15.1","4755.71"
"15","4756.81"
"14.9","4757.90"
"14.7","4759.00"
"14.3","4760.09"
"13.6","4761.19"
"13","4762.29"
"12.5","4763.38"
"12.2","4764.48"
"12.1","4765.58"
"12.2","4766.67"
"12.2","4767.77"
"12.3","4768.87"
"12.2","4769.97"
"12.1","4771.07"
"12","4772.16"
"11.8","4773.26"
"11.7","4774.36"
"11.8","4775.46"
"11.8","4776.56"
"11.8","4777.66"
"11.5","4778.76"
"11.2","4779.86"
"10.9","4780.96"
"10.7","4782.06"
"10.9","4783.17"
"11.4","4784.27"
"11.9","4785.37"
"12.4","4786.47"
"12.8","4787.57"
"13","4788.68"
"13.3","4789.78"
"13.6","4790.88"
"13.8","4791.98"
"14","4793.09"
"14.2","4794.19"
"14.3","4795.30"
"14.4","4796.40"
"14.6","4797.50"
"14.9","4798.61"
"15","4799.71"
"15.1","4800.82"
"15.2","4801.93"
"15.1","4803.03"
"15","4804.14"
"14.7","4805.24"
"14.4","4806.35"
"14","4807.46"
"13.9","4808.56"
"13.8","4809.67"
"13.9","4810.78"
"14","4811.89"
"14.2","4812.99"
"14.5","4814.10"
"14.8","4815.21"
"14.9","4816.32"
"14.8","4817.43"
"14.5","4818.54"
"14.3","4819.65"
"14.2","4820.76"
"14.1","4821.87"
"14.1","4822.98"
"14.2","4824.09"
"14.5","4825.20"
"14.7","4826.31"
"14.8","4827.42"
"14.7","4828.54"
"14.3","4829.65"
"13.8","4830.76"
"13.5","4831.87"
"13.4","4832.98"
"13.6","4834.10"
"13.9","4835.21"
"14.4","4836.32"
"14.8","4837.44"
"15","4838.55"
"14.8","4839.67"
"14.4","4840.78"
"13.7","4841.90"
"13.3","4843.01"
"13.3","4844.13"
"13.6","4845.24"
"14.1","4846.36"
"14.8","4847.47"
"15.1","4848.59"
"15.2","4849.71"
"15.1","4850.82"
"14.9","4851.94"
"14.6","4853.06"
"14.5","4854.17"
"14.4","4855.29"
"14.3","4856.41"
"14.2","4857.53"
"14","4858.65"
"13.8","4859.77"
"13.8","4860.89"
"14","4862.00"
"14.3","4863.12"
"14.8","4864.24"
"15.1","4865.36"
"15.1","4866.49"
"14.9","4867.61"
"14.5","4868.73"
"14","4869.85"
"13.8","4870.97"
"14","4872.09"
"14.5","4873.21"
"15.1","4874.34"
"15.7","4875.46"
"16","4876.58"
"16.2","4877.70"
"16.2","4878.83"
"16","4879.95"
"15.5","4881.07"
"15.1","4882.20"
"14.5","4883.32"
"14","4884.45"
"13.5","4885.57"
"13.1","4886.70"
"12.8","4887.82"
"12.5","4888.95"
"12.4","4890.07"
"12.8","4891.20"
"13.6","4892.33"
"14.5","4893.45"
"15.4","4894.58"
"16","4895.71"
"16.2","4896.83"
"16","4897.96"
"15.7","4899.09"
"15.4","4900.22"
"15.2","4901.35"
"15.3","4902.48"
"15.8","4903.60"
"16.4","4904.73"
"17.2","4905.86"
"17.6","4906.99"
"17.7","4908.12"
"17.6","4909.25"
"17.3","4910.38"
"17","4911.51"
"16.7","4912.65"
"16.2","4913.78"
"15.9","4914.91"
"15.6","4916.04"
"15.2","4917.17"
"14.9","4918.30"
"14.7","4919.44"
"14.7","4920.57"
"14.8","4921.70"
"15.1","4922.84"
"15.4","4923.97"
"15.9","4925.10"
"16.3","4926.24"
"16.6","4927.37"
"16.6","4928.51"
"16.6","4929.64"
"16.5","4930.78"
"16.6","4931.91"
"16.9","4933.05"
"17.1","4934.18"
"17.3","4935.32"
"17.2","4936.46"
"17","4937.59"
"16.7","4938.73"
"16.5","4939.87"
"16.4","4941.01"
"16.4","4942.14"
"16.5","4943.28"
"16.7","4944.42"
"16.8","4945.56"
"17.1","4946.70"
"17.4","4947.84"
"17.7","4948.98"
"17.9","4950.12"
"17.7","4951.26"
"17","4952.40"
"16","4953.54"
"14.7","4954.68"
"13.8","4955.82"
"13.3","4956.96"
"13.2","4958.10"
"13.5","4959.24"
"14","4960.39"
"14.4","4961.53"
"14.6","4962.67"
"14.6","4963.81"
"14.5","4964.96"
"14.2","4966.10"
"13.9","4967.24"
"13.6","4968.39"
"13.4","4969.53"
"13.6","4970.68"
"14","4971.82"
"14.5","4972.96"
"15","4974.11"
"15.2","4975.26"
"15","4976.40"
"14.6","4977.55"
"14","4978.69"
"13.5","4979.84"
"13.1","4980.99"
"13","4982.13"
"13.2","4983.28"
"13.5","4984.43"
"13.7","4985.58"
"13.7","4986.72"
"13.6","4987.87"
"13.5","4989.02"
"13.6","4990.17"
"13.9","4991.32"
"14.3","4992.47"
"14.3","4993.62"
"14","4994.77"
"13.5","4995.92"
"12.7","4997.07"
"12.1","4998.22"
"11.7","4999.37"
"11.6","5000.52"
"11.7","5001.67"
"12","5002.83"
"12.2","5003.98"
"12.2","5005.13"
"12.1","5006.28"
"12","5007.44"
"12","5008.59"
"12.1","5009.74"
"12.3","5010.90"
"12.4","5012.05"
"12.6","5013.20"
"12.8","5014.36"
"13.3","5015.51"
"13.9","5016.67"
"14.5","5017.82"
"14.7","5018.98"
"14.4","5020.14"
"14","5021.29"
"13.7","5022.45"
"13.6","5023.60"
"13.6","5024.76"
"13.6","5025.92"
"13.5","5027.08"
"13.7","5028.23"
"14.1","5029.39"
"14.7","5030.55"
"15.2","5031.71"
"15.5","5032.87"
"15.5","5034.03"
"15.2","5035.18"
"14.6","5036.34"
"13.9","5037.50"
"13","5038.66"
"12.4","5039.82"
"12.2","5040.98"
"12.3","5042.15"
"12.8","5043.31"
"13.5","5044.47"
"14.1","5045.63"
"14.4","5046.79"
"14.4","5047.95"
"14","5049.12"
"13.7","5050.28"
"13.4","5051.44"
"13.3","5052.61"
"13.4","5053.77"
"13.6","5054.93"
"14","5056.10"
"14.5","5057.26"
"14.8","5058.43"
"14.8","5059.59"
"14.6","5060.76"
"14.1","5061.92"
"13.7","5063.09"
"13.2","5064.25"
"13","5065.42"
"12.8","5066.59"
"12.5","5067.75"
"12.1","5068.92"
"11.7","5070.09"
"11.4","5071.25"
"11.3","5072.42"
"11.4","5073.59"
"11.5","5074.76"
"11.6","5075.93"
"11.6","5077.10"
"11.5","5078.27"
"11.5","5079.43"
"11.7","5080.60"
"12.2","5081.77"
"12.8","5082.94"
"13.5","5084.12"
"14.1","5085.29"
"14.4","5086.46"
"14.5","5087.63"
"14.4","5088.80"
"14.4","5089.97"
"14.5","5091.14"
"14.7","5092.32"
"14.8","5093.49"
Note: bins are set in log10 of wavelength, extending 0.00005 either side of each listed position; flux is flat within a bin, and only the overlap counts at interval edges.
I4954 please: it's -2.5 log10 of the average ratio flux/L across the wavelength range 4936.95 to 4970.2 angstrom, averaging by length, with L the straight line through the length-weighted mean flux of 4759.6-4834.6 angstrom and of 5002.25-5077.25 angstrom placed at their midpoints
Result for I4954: -0.16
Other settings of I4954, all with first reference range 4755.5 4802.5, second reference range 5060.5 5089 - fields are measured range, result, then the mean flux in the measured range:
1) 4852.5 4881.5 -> -0.15 mag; 14.7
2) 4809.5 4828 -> -0.12 mag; 14.4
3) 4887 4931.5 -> -0.21 mag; 15.6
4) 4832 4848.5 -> -0.10 mag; 14.1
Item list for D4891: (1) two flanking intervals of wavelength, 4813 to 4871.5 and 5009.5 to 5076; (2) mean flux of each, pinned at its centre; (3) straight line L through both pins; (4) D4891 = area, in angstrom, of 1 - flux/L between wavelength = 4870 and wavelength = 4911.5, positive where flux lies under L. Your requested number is -3.1 angstrom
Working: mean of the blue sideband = 14.3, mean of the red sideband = 13.5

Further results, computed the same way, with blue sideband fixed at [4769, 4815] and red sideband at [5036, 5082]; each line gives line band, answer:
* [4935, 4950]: -4.4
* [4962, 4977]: -1.4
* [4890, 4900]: -1.3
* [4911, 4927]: -3.0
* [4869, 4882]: -2.0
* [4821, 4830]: -0.8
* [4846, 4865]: -1.9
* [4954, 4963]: -0.6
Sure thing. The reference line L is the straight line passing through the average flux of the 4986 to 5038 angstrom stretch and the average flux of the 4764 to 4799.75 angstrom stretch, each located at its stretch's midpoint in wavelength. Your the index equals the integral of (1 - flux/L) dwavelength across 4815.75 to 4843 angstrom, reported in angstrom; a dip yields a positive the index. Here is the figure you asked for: -3.3 angstrom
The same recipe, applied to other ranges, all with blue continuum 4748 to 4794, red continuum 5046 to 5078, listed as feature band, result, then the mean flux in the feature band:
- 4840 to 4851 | -0.91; 14.3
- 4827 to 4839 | -0.94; 14.2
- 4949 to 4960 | -1.84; 15.3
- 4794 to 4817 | -2.38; 14.5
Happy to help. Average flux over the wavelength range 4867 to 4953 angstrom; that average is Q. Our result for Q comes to 15.8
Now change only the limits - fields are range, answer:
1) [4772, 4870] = 13.9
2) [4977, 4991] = 13.6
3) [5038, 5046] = 12.9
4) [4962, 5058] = 13.6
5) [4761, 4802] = 12.7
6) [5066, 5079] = 11.8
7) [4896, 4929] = 16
